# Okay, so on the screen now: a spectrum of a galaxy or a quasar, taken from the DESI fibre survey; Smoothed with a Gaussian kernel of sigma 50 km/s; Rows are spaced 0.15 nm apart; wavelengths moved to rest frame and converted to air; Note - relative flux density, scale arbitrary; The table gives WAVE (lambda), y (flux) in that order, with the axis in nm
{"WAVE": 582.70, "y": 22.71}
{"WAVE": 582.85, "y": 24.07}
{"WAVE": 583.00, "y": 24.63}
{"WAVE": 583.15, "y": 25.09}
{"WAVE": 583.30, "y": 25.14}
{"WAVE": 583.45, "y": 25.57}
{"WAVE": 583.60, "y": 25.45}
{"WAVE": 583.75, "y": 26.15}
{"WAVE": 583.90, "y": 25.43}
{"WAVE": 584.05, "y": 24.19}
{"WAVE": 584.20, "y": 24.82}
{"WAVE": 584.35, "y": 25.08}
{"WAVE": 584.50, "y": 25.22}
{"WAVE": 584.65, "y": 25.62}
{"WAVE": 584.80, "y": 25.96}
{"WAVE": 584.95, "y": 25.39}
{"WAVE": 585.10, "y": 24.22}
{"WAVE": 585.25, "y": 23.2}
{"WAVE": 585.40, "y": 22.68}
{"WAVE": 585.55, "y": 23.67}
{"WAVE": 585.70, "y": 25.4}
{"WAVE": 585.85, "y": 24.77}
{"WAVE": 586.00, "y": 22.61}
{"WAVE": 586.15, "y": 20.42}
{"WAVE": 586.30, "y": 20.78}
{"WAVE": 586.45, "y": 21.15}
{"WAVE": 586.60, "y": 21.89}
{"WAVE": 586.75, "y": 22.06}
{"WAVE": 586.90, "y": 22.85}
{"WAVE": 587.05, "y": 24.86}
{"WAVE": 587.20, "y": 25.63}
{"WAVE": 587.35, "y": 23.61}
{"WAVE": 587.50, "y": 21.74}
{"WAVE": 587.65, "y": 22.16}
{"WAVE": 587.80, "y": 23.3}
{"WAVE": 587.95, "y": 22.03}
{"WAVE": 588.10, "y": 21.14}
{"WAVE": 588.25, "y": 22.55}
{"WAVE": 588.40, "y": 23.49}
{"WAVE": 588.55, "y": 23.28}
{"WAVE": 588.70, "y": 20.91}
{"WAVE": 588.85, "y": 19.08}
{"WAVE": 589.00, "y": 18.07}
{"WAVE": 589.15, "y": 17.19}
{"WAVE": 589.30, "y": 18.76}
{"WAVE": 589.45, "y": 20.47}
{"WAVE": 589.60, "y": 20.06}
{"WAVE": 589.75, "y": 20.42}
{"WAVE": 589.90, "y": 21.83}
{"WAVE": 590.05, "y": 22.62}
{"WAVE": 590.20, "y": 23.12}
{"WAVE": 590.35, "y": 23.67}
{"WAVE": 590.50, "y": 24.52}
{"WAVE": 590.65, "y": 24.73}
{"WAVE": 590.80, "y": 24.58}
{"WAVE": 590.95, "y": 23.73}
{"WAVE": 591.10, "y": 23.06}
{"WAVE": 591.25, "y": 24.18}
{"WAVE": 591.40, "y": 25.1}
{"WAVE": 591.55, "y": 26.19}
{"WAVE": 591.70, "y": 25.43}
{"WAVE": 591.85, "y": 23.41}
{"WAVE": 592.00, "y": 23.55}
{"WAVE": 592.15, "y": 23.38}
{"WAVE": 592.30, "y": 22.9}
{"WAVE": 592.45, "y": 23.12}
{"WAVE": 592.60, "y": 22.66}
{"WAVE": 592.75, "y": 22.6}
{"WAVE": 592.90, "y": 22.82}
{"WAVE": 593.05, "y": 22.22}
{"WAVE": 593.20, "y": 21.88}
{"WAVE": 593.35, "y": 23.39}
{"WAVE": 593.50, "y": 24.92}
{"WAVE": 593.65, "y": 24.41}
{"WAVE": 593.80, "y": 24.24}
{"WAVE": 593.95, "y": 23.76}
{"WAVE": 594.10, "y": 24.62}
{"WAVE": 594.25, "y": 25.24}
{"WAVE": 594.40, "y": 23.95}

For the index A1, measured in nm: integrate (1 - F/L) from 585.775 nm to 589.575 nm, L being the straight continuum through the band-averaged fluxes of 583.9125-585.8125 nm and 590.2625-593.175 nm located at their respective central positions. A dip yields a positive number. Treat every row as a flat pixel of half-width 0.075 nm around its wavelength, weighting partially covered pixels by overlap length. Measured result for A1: 0.39 nm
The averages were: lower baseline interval 24.7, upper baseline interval 23.7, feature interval 21.8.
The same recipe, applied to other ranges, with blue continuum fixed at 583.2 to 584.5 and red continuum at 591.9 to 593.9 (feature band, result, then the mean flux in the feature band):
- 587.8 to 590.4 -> 0.317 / 21.1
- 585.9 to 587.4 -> 0.122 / 22.6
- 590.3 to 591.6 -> -0.040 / 24.4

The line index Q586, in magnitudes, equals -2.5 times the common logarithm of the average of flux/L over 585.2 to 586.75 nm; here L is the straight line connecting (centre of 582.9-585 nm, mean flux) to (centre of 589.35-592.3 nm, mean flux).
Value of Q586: 0.09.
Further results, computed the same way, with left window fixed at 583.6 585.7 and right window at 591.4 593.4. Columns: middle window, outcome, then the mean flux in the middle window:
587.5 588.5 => 0.083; 22.4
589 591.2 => 0.089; 21.9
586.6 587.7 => 0.052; 23.2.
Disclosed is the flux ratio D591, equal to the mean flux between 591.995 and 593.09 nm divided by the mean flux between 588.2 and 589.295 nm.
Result 1.1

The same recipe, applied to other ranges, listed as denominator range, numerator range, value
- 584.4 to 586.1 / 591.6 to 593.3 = 0.95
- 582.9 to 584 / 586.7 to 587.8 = 0.92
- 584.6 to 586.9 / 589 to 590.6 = 0.91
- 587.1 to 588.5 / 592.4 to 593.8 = 1.01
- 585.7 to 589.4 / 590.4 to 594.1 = 1.09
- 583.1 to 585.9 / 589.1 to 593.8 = 0.92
